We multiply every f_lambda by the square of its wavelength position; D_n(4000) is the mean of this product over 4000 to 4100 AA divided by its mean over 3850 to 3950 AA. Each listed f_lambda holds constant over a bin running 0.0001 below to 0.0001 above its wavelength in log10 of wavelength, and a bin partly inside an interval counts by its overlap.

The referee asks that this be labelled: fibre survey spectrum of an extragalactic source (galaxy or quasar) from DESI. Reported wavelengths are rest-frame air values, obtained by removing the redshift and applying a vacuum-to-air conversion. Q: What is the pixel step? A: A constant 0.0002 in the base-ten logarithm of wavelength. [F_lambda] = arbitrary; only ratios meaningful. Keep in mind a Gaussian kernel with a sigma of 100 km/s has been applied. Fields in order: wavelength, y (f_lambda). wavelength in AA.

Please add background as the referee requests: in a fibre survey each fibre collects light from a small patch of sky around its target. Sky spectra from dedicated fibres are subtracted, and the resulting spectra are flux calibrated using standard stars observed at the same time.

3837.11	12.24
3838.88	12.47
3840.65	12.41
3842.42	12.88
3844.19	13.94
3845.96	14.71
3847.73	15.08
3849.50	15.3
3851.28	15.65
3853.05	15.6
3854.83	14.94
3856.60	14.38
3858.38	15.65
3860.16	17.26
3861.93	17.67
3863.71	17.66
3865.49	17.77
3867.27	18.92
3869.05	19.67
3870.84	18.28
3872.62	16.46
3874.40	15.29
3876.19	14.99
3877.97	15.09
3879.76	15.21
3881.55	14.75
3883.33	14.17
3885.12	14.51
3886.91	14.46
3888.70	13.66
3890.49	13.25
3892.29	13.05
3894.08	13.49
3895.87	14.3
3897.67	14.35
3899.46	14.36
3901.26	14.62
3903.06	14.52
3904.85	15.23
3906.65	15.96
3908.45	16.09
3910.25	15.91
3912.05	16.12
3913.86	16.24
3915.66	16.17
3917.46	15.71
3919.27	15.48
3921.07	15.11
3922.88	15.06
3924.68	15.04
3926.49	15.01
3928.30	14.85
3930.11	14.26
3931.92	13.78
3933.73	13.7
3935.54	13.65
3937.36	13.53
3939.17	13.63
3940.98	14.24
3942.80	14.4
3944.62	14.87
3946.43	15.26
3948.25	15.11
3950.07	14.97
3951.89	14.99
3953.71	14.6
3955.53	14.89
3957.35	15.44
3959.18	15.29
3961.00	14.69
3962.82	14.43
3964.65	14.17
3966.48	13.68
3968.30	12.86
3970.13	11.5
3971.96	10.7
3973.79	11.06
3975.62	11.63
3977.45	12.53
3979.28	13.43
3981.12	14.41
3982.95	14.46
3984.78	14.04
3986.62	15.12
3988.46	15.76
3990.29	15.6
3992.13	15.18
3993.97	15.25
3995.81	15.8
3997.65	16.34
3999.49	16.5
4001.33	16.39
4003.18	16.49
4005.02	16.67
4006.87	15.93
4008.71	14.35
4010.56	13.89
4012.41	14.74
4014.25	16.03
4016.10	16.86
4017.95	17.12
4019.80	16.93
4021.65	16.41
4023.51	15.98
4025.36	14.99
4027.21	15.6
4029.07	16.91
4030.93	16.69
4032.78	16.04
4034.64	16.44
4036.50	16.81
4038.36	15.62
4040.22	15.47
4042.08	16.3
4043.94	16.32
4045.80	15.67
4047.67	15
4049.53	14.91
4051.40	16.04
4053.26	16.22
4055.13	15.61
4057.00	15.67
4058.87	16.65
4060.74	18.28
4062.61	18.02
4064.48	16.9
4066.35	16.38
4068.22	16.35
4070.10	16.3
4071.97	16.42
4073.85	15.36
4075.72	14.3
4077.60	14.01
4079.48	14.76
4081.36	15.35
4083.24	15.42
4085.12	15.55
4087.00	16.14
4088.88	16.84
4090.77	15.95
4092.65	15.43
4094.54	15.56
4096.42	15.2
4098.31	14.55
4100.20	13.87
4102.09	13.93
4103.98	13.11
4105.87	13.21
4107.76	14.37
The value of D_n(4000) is 1.13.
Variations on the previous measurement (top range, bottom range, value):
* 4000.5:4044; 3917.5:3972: 1.16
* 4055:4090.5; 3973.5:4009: 1.12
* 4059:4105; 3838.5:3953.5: 1.13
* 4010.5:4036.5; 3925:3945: 1.19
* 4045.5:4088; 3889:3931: 1.15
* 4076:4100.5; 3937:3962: 1.11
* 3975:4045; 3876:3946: 1.12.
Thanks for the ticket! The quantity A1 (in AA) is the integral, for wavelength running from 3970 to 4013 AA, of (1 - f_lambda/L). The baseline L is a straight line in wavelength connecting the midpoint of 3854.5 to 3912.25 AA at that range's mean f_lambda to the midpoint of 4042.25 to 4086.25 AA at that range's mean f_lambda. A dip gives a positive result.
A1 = 3.3 AA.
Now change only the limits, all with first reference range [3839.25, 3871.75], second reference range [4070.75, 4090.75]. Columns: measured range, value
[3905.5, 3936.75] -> 1.2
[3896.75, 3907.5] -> 0.7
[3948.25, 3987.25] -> 4.8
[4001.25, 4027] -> -0.5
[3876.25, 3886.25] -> 0.7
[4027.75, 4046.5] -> -0.8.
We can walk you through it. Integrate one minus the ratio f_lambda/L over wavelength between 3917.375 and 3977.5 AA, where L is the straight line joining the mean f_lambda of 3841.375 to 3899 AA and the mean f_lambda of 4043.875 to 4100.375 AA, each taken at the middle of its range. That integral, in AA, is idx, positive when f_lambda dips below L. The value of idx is 5.5 AA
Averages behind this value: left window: 15.4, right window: 15.8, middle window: 14.1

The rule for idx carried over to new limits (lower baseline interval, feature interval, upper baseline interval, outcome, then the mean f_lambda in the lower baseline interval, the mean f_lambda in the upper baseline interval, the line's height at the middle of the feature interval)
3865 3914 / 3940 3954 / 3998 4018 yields 0.7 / 15.3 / 15.9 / 15.6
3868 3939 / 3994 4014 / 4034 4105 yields -0.4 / 15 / 15.7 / 15.4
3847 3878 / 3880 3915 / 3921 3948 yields 1.7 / 16.5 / 14.4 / 15.5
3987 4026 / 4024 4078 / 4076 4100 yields -1.7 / 15.9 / 15.3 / 15.6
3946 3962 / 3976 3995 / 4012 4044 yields 1.3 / 15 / 16.2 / 15.5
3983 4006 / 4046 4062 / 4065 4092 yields -0.4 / 15.7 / 15.7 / 15.7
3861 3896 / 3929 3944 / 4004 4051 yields 1.7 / 15.7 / 15.9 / 15.8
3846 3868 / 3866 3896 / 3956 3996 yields 0.9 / 16.2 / 13.9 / 15.8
